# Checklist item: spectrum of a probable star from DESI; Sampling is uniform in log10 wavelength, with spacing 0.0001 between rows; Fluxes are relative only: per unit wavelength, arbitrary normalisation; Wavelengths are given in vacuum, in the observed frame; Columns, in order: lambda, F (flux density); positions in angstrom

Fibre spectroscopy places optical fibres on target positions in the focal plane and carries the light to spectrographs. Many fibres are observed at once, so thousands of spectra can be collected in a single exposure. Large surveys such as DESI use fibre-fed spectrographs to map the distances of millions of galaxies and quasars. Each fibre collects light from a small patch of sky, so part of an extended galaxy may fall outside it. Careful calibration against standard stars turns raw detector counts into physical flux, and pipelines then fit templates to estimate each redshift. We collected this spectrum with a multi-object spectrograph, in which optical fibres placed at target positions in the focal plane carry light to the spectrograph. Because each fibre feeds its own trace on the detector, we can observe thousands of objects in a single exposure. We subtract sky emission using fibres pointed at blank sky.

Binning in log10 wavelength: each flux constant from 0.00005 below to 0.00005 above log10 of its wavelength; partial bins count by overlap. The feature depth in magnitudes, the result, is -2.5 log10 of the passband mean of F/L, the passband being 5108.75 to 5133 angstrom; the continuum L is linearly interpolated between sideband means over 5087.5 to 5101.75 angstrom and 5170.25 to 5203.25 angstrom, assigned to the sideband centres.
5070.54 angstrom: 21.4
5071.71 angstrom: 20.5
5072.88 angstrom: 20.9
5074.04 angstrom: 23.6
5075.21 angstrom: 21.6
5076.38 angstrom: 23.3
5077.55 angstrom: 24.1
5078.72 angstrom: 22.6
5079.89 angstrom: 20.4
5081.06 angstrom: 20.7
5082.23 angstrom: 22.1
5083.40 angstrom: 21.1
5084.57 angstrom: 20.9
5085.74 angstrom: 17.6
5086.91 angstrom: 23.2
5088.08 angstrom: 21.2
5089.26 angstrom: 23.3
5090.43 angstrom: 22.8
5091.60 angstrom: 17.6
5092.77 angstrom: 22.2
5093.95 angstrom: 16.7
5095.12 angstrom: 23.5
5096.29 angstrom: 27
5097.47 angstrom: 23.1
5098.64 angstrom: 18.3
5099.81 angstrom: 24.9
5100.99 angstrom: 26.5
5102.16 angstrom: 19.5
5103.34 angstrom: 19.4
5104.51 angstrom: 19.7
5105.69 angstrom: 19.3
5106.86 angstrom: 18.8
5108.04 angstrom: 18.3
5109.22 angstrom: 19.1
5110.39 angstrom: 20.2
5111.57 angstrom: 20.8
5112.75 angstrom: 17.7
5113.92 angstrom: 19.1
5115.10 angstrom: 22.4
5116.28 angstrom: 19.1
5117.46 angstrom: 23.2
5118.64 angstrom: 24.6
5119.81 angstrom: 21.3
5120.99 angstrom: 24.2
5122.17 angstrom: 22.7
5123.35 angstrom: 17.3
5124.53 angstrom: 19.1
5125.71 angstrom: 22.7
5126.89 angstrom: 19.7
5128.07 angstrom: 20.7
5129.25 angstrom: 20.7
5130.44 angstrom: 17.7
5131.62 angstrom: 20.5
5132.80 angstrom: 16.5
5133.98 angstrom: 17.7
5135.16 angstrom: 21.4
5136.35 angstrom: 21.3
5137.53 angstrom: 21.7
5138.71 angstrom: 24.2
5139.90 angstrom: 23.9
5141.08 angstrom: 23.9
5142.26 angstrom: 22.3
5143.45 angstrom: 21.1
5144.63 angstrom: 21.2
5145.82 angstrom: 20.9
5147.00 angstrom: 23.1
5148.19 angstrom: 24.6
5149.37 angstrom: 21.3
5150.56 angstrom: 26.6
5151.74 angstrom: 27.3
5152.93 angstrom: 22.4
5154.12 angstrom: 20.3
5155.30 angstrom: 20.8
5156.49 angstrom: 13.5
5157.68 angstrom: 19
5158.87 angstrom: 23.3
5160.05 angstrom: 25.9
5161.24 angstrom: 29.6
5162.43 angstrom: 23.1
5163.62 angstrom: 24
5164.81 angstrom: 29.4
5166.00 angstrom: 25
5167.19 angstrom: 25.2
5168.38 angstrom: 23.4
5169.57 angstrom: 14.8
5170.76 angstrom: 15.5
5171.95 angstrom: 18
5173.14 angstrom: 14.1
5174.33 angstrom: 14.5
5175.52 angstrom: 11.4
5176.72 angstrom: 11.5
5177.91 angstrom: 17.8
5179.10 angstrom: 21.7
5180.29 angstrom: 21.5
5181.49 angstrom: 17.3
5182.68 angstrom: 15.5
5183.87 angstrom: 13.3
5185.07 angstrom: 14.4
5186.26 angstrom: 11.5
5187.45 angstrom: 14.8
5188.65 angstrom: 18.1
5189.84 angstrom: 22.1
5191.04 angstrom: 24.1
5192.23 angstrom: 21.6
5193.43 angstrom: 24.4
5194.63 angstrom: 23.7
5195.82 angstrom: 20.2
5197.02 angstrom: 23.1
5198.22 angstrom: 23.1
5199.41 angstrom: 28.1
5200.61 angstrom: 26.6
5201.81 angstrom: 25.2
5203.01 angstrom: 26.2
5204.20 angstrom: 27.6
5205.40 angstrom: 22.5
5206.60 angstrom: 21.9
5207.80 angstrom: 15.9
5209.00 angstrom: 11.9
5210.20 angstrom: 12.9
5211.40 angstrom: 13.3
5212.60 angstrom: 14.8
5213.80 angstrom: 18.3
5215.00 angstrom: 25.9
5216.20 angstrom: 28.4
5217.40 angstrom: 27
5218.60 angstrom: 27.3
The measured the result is 0.04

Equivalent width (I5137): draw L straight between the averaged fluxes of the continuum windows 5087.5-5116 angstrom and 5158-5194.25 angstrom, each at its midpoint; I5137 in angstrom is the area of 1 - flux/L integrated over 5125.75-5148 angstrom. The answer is -1.0 angstrom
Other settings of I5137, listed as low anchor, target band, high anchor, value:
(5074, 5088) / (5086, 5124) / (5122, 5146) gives 0.3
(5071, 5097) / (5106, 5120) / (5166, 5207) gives 0.6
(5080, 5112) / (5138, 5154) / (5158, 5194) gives -2.5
